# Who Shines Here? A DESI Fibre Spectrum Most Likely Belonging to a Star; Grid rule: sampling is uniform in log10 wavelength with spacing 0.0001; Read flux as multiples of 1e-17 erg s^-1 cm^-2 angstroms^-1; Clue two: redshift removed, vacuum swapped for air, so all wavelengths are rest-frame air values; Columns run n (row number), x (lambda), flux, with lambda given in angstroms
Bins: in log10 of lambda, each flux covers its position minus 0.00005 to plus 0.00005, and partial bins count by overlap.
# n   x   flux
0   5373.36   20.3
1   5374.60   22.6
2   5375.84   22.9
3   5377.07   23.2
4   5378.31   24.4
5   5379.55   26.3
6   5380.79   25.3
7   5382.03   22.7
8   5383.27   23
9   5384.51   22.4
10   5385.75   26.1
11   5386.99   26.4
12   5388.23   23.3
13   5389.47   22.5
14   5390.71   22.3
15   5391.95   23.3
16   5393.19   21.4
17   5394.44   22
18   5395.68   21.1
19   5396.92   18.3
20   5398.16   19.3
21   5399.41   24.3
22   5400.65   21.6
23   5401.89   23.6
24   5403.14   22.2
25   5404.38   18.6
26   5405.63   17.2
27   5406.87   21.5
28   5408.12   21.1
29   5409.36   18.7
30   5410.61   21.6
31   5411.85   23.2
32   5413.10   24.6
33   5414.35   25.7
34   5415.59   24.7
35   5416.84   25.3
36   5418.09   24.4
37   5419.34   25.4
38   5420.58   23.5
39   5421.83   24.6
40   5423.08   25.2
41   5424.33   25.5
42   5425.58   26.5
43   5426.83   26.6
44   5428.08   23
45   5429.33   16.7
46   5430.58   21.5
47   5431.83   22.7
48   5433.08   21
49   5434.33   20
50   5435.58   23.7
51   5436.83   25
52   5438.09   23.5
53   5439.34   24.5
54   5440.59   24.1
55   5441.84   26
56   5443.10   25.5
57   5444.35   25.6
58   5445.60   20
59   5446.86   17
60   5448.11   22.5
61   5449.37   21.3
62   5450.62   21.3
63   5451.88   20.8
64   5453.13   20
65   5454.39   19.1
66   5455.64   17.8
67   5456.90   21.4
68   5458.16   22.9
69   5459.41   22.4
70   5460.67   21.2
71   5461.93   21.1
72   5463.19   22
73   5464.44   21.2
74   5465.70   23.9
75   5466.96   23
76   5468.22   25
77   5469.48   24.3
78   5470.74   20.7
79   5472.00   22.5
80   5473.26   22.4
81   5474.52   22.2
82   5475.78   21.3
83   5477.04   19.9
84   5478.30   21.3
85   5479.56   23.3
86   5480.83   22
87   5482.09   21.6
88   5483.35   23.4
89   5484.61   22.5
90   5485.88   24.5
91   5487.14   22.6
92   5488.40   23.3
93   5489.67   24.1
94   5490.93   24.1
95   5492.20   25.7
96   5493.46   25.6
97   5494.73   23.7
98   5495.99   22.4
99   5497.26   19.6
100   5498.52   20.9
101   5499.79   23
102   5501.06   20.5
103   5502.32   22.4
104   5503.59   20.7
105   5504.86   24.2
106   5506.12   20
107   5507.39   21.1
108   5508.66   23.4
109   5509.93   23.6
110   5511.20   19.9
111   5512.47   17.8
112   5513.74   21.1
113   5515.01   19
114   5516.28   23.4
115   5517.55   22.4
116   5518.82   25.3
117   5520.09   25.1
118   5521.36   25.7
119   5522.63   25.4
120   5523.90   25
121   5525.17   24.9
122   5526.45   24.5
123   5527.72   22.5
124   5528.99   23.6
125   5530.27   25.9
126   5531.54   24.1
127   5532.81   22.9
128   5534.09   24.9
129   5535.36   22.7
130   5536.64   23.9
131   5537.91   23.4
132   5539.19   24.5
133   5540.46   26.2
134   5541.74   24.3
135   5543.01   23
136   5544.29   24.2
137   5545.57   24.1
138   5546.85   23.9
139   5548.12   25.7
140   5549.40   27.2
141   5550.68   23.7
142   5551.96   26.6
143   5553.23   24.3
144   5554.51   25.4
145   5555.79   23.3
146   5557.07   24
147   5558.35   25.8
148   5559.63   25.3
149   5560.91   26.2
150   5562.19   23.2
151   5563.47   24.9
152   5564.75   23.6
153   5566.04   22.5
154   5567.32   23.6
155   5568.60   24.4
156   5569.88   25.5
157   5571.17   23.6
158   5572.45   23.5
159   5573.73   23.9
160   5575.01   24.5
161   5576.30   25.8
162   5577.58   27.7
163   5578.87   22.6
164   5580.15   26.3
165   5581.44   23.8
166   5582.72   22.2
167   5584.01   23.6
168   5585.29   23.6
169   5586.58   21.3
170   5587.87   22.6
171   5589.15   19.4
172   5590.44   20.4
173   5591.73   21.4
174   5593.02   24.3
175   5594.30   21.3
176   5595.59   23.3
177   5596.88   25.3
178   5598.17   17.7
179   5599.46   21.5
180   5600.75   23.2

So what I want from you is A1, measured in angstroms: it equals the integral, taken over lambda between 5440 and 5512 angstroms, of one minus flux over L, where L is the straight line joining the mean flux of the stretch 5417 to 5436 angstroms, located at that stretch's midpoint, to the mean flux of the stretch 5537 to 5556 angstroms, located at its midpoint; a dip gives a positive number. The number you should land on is 5.1 angstroms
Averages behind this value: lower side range 23.4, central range 22.2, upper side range 24.7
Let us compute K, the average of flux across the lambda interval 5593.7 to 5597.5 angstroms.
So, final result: 23.3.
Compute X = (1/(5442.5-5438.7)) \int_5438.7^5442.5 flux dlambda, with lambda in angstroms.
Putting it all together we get 24.9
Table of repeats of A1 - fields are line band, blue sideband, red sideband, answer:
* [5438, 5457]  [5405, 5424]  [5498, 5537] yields 1.0 angstroms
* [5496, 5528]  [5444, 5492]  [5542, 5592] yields 0.6 angstroms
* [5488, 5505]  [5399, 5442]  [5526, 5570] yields 0.7 angstroms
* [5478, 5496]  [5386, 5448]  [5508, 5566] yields 0.1 angstroms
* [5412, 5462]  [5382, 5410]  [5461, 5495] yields -1.2 angstroms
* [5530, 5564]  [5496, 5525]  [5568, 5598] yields -2.5 angstroms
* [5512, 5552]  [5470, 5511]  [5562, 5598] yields -1.8 angstroms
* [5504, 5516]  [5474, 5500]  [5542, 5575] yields 1.1 angstroms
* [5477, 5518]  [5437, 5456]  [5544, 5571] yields 1.7 angstroms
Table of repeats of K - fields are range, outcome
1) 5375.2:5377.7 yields 23.1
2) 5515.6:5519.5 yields 23.7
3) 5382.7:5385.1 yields 22.7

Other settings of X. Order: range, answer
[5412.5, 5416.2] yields 25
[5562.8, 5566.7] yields 23.6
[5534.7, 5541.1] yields 24.2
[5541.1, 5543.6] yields 23.7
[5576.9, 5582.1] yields 25.1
